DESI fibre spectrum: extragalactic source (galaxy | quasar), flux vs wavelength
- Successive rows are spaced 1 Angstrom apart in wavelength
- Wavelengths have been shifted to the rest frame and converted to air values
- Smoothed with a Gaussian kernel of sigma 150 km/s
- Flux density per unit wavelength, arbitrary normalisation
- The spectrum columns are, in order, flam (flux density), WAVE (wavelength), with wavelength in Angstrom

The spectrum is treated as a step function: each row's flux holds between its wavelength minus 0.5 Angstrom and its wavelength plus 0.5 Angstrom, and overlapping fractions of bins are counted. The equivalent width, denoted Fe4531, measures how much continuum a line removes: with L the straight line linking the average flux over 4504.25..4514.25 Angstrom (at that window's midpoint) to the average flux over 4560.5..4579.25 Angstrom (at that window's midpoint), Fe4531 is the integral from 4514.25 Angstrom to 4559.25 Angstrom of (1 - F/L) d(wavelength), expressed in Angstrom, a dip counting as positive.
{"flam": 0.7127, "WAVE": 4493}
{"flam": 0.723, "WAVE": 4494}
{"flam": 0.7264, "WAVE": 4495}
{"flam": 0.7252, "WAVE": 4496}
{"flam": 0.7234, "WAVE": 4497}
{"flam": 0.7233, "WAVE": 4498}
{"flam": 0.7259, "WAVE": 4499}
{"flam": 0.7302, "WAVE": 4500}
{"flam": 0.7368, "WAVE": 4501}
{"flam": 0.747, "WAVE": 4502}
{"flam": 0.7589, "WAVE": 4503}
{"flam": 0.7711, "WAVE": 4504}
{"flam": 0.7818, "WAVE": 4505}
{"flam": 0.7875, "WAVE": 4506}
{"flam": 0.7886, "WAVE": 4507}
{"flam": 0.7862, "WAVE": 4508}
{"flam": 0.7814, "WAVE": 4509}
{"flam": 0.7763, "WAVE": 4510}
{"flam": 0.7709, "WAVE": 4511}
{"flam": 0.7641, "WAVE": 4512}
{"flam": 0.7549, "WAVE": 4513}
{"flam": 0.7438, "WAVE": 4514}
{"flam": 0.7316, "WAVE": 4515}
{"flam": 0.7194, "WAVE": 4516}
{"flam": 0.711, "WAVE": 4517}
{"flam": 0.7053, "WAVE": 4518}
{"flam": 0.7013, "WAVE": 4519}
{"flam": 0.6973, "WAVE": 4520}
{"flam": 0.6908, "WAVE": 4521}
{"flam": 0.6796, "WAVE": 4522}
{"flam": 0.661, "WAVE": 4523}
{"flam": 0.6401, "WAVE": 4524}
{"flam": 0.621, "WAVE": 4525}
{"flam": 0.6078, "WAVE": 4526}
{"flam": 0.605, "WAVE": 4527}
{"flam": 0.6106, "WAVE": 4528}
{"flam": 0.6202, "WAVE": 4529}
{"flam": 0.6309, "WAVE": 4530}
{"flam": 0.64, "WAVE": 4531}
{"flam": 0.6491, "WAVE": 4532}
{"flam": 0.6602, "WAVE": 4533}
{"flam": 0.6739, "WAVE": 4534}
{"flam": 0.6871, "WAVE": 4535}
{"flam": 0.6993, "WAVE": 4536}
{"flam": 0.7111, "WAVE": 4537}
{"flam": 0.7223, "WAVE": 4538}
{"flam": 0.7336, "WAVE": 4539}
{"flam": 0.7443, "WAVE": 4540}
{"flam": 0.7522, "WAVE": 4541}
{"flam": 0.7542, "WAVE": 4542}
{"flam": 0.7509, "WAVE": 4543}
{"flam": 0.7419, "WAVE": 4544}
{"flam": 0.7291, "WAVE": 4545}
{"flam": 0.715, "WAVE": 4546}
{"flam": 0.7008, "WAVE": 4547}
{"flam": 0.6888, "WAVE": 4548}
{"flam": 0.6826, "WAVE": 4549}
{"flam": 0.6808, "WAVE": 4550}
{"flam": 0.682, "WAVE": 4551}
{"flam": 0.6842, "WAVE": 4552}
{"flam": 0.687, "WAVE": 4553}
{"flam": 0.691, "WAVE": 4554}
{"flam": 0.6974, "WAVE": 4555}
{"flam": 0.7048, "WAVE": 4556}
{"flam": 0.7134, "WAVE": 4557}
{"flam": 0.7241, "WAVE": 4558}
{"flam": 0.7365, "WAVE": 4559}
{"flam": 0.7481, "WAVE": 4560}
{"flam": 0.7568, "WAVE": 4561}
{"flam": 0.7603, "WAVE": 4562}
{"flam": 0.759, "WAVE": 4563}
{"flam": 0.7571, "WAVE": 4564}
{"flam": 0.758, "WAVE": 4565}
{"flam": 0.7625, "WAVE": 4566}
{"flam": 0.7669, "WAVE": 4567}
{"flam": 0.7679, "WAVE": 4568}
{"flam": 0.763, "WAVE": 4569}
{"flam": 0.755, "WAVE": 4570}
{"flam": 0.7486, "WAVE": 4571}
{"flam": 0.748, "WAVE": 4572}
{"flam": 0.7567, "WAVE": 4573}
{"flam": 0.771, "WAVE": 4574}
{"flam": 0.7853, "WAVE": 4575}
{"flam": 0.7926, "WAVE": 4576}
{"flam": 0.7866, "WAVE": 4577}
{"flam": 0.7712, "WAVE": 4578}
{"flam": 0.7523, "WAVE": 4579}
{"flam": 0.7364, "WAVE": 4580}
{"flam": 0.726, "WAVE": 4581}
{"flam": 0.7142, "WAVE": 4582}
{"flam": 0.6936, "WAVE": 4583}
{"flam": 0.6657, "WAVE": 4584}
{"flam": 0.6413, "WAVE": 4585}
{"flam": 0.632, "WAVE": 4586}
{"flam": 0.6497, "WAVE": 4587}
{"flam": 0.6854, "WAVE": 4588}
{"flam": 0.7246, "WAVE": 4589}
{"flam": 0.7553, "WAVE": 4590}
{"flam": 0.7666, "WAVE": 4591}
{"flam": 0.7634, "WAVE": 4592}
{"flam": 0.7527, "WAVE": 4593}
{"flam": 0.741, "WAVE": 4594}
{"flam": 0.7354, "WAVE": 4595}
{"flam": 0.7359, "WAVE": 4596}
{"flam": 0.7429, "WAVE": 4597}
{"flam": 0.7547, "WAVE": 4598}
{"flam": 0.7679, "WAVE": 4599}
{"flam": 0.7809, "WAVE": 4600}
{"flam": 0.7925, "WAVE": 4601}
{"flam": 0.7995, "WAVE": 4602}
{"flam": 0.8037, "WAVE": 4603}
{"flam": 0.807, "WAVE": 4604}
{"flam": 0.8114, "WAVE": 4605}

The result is 4.6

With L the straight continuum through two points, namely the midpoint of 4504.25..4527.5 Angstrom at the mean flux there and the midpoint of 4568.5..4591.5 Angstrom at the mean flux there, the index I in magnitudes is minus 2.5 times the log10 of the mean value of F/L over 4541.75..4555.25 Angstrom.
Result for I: 0.030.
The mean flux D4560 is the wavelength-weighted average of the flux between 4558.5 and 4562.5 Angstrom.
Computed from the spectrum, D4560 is 0.75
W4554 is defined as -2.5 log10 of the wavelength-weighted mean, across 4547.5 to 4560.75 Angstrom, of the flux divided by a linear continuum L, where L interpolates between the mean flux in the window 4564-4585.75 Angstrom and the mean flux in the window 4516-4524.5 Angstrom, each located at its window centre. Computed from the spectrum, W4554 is 0.03 mag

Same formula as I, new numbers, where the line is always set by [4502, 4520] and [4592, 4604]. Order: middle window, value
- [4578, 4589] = 0.10 mag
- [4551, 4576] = 0.03 mag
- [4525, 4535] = 0.19 mag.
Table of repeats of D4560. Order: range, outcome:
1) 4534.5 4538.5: 0.705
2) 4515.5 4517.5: 0.715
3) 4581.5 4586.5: 0.669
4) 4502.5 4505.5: 0.771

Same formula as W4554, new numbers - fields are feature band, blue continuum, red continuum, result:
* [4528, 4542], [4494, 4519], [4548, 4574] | 0.08 mag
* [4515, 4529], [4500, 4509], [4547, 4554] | 0.11 mag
